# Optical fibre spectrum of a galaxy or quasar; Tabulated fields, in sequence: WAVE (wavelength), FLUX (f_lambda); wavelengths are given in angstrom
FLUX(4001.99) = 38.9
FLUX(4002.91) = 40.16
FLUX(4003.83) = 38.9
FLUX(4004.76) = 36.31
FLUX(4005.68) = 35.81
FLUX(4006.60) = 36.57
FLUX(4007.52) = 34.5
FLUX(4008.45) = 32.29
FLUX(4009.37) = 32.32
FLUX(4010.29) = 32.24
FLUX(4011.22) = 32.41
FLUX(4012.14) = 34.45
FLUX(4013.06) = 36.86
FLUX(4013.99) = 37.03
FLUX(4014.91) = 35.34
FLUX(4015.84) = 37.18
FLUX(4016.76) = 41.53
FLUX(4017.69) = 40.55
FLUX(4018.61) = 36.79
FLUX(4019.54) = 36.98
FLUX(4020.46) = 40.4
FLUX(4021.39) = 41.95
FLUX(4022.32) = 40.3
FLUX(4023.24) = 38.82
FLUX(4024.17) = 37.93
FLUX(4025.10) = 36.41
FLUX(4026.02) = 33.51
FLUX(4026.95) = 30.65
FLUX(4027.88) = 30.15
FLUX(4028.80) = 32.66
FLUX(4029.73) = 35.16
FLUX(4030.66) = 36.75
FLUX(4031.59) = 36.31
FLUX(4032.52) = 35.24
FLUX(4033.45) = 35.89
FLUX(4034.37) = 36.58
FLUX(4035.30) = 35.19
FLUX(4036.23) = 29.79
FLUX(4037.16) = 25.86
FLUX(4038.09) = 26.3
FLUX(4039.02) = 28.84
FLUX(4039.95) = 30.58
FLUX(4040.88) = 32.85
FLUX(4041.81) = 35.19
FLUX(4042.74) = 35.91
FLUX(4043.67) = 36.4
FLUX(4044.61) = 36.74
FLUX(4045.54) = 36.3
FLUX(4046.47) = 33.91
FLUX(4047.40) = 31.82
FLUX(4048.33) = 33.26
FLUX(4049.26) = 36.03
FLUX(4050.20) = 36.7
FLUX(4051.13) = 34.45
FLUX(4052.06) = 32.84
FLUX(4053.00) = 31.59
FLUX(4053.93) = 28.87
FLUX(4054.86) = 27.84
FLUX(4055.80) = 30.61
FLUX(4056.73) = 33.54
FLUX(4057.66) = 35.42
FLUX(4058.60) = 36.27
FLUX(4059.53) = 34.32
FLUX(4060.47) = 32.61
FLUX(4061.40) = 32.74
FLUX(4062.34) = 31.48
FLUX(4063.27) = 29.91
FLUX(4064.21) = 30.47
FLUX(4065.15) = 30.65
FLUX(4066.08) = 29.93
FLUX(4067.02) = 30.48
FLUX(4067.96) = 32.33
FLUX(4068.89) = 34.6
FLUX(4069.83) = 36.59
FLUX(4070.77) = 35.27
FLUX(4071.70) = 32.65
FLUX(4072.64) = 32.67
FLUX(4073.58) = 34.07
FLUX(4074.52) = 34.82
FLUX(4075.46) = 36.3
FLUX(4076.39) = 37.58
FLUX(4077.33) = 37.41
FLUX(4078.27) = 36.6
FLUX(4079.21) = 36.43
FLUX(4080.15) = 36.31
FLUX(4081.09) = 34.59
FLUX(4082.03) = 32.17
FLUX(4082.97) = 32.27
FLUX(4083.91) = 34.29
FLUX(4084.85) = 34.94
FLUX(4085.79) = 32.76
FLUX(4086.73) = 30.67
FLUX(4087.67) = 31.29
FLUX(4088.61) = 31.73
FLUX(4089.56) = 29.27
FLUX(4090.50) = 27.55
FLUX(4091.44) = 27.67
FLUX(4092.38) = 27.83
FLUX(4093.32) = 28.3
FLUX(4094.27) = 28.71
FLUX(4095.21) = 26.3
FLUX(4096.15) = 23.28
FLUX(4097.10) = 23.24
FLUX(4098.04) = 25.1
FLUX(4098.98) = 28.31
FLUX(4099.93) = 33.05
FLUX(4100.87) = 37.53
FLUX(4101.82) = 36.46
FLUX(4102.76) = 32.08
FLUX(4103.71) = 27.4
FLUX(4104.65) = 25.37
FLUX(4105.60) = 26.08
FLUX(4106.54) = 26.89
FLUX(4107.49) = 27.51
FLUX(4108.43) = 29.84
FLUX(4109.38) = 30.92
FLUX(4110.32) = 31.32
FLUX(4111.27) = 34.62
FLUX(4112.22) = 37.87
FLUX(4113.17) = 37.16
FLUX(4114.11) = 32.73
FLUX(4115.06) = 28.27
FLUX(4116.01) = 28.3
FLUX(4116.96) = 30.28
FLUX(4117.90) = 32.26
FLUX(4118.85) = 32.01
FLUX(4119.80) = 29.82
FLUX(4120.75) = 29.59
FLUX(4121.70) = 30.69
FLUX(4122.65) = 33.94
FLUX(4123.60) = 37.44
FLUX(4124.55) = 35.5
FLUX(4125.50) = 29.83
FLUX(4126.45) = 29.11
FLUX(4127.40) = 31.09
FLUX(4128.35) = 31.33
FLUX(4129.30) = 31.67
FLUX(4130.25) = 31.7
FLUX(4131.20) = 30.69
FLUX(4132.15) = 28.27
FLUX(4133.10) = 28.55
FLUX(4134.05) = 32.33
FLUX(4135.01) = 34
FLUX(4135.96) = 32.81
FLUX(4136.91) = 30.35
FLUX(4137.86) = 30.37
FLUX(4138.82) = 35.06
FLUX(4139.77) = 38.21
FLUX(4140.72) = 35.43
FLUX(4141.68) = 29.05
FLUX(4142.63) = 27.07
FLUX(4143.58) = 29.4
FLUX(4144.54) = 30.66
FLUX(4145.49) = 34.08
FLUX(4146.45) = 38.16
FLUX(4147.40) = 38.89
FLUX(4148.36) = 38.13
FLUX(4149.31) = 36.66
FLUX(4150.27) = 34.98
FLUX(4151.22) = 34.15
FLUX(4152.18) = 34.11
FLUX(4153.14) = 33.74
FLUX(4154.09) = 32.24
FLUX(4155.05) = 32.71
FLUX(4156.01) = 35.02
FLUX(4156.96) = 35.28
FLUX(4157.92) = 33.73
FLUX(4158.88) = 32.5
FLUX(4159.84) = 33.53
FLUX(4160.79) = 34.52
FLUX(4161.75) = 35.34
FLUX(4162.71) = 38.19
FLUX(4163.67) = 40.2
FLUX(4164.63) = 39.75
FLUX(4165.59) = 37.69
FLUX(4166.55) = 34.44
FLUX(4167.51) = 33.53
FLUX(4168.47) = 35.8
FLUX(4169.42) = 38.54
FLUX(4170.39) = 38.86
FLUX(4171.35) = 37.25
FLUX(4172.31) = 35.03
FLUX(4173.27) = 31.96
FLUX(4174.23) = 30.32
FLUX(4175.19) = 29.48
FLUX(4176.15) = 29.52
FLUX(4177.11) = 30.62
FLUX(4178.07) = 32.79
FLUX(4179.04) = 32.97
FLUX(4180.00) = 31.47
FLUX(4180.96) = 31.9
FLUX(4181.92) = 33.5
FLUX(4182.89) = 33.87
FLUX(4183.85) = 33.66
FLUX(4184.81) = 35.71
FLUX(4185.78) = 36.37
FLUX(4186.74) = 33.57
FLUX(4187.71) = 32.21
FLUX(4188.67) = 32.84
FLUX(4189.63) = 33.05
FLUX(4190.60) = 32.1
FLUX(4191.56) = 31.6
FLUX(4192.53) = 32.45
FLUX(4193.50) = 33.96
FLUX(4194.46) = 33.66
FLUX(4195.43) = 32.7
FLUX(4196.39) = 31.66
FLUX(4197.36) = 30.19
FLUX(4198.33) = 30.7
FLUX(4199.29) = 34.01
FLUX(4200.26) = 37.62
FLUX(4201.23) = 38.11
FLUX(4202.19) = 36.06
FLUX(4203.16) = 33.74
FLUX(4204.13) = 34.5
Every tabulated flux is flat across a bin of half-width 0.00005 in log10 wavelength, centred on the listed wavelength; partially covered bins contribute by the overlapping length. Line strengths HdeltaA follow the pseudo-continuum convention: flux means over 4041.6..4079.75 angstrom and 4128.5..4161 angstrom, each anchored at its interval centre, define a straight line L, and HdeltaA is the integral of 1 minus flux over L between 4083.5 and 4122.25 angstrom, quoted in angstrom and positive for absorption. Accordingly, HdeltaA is 3.7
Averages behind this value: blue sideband 33.7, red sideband 33.2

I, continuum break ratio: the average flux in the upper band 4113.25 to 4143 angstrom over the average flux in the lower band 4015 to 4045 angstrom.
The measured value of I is 0.9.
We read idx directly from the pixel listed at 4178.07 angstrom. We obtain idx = 32.79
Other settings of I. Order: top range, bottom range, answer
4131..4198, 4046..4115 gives 1.05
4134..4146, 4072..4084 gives 0.92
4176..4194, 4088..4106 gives 1.15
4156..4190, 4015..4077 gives 1.00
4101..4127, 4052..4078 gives 0.95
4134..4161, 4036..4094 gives 1.03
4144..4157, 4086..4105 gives 1.20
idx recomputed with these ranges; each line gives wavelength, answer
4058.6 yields 36.27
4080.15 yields 36.31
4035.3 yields 35.19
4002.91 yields 40.16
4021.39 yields 41.95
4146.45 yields 38.16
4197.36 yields 30.19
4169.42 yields 38.54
